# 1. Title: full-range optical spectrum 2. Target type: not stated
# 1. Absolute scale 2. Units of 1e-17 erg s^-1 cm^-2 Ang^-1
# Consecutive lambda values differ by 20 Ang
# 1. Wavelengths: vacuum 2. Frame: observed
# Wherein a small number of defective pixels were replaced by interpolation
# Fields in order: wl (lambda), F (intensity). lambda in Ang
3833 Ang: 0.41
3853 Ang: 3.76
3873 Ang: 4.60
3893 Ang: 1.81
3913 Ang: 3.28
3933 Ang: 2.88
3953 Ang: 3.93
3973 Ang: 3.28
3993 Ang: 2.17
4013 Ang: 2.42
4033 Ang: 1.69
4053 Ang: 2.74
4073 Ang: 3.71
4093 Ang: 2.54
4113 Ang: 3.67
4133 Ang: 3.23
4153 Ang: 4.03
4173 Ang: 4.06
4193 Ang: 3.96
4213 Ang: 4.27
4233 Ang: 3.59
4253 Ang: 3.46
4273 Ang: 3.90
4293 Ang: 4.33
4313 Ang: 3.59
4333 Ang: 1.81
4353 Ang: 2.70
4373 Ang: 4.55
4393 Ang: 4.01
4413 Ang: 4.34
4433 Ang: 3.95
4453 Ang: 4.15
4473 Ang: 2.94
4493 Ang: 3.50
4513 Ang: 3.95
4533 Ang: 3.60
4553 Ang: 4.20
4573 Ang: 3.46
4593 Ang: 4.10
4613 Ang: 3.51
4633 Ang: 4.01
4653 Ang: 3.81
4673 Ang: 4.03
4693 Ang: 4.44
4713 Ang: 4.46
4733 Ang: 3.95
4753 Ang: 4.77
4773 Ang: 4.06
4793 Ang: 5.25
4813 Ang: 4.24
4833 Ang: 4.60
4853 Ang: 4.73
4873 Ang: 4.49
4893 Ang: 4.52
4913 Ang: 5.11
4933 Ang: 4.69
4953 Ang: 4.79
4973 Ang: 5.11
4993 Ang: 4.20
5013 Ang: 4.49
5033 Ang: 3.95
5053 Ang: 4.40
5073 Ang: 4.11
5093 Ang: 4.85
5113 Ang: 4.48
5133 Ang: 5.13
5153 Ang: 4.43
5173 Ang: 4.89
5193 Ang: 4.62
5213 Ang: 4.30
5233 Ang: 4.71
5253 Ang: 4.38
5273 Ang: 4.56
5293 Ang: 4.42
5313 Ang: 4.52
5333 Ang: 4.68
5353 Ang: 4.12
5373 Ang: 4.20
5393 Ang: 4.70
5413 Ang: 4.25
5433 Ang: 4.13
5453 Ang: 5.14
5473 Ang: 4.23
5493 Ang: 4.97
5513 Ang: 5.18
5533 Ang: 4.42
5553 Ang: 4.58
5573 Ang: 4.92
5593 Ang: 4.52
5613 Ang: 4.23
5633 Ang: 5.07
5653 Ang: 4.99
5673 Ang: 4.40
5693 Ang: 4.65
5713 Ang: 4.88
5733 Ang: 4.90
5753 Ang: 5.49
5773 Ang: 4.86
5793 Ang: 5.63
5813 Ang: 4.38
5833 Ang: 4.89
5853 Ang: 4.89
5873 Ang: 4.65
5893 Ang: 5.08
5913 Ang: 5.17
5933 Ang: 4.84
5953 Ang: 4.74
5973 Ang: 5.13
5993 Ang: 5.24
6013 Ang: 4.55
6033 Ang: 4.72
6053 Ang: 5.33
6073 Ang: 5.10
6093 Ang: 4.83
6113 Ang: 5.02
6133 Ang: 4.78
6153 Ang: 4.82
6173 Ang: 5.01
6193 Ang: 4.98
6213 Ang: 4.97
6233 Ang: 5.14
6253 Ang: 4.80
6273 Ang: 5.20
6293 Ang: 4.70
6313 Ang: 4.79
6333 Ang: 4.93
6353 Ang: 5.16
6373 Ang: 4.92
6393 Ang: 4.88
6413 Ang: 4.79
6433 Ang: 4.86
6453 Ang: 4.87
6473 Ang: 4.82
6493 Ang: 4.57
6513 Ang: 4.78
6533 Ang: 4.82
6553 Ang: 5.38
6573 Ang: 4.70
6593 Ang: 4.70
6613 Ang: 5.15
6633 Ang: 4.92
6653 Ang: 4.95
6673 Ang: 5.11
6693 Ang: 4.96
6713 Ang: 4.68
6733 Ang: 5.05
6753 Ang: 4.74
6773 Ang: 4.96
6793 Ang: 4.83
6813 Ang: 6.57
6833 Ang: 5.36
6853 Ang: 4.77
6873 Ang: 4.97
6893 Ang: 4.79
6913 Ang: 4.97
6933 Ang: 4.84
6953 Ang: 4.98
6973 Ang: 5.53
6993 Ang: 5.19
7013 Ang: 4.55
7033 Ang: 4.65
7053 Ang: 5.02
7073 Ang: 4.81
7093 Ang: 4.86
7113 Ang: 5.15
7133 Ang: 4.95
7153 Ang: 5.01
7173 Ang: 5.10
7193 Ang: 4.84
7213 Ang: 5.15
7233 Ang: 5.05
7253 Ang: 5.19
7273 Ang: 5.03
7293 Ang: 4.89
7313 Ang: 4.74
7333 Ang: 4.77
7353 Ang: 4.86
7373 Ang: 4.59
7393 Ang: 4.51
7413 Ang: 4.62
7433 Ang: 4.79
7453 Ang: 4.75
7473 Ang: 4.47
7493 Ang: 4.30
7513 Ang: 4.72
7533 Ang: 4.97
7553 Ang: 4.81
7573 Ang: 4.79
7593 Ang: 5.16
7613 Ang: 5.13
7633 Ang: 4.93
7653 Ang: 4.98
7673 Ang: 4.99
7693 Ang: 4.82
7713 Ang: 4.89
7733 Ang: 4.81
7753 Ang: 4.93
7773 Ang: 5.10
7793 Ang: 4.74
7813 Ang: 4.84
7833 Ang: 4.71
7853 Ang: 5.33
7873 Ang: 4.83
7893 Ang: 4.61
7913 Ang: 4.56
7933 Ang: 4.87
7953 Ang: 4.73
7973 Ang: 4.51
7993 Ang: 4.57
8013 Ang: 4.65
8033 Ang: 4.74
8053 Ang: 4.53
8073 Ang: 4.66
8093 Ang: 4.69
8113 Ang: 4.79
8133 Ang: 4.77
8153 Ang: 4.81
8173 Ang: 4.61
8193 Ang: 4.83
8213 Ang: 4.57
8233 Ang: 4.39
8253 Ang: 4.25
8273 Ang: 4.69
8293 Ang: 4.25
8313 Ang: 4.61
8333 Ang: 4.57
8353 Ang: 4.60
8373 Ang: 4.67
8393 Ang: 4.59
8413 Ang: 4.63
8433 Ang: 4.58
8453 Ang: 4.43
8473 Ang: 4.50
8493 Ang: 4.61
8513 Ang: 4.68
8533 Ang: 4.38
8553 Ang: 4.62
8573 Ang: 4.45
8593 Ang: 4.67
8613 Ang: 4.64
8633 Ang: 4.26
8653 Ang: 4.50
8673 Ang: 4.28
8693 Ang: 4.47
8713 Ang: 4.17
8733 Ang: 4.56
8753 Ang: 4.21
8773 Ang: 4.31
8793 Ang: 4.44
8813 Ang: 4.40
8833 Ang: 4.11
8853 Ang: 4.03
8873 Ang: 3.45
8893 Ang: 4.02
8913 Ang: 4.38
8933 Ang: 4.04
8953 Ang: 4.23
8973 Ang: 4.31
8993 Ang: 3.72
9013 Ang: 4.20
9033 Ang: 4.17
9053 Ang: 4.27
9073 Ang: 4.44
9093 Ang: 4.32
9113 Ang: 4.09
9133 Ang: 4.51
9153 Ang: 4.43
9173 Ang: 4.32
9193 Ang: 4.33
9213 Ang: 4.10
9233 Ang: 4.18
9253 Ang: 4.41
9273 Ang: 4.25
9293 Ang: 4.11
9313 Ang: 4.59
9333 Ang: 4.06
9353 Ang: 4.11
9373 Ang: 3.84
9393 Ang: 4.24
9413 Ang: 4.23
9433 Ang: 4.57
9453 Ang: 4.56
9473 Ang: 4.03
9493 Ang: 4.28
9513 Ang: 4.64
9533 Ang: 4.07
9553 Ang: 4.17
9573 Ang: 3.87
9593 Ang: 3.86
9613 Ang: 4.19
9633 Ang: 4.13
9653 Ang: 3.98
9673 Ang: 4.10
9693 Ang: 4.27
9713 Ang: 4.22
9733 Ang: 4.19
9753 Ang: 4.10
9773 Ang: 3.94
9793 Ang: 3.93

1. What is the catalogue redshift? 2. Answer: 0.04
